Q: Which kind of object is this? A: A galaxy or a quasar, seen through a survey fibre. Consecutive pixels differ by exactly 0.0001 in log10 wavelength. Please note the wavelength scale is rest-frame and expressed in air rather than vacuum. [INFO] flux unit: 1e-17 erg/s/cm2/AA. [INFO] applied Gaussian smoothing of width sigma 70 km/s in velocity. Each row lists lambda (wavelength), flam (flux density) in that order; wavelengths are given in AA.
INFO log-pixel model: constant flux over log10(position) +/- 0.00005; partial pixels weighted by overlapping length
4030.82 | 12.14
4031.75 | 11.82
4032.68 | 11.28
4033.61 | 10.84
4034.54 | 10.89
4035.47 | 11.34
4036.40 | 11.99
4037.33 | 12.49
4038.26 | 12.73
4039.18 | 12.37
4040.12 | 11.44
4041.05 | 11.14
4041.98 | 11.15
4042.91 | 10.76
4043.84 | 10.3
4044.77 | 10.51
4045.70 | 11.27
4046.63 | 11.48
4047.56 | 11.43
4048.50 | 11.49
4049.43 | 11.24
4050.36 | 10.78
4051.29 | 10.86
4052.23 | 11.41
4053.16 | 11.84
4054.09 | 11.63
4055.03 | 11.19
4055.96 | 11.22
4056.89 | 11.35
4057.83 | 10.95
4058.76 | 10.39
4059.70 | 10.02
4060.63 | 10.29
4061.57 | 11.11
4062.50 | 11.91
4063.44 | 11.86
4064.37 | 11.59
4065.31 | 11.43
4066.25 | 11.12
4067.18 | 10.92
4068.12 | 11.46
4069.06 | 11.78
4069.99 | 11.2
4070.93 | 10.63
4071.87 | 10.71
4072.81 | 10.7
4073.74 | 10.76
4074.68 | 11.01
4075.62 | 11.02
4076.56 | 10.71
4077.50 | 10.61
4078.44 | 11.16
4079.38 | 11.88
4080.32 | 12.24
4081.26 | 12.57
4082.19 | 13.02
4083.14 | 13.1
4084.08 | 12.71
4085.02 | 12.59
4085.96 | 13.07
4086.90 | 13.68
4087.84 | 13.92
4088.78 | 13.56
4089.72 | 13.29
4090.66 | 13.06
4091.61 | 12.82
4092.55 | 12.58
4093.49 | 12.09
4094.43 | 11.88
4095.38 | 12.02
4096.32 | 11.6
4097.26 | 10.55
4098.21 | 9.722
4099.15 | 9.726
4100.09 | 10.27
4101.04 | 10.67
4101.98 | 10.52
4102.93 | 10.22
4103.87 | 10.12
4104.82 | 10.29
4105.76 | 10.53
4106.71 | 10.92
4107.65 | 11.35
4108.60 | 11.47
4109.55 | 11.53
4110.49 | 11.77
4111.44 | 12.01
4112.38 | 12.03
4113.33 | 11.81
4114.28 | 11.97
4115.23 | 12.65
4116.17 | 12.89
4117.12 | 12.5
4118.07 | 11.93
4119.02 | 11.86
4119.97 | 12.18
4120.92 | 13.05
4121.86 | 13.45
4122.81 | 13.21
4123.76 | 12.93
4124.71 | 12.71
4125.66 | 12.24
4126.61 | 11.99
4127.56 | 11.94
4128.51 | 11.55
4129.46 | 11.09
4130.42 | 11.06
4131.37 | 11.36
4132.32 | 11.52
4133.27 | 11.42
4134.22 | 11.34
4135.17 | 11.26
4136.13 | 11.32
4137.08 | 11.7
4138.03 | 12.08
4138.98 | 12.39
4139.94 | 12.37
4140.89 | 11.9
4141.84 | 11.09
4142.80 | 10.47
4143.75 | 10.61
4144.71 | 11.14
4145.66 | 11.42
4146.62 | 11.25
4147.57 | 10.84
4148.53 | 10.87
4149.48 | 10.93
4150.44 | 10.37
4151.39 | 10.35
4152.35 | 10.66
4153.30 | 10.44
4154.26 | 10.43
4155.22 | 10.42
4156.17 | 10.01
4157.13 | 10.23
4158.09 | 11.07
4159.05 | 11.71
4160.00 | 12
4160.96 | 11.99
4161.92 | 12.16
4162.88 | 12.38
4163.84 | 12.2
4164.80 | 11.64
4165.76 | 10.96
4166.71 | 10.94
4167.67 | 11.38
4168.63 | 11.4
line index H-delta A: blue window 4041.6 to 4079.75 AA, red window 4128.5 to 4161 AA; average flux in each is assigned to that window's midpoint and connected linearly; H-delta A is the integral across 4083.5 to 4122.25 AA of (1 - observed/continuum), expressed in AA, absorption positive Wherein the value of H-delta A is -2.6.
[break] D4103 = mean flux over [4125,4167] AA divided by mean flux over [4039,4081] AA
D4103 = 1.01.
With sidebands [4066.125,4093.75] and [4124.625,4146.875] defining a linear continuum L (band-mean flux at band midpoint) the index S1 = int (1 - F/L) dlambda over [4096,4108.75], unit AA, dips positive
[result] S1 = 1.4 AA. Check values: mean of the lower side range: 12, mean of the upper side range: 11.5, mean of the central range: 10.5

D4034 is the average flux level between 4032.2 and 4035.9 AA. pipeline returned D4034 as 11.1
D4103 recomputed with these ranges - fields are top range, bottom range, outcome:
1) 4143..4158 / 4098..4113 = 0.98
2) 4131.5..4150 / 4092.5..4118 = 1.00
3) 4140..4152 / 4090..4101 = 0.96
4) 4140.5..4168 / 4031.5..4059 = 0.98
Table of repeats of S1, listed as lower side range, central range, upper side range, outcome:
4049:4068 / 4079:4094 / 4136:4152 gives -2.3 AA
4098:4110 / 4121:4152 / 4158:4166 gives -0.8 AA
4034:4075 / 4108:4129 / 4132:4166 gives -1.9 AA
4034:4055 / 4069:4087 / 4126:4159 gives -0.7 AA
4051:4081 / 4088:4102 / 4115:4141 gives -0.2 AA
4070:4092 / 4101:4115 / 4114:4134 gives 1.1 AA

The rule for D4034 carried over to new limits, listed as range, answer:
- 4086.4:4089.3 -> 13.7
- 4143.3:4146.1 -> 11.1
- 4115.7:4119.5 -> 12.3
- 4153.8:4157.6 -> 10.3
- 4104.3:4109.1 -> 10.9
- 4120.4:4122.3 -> 13.3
